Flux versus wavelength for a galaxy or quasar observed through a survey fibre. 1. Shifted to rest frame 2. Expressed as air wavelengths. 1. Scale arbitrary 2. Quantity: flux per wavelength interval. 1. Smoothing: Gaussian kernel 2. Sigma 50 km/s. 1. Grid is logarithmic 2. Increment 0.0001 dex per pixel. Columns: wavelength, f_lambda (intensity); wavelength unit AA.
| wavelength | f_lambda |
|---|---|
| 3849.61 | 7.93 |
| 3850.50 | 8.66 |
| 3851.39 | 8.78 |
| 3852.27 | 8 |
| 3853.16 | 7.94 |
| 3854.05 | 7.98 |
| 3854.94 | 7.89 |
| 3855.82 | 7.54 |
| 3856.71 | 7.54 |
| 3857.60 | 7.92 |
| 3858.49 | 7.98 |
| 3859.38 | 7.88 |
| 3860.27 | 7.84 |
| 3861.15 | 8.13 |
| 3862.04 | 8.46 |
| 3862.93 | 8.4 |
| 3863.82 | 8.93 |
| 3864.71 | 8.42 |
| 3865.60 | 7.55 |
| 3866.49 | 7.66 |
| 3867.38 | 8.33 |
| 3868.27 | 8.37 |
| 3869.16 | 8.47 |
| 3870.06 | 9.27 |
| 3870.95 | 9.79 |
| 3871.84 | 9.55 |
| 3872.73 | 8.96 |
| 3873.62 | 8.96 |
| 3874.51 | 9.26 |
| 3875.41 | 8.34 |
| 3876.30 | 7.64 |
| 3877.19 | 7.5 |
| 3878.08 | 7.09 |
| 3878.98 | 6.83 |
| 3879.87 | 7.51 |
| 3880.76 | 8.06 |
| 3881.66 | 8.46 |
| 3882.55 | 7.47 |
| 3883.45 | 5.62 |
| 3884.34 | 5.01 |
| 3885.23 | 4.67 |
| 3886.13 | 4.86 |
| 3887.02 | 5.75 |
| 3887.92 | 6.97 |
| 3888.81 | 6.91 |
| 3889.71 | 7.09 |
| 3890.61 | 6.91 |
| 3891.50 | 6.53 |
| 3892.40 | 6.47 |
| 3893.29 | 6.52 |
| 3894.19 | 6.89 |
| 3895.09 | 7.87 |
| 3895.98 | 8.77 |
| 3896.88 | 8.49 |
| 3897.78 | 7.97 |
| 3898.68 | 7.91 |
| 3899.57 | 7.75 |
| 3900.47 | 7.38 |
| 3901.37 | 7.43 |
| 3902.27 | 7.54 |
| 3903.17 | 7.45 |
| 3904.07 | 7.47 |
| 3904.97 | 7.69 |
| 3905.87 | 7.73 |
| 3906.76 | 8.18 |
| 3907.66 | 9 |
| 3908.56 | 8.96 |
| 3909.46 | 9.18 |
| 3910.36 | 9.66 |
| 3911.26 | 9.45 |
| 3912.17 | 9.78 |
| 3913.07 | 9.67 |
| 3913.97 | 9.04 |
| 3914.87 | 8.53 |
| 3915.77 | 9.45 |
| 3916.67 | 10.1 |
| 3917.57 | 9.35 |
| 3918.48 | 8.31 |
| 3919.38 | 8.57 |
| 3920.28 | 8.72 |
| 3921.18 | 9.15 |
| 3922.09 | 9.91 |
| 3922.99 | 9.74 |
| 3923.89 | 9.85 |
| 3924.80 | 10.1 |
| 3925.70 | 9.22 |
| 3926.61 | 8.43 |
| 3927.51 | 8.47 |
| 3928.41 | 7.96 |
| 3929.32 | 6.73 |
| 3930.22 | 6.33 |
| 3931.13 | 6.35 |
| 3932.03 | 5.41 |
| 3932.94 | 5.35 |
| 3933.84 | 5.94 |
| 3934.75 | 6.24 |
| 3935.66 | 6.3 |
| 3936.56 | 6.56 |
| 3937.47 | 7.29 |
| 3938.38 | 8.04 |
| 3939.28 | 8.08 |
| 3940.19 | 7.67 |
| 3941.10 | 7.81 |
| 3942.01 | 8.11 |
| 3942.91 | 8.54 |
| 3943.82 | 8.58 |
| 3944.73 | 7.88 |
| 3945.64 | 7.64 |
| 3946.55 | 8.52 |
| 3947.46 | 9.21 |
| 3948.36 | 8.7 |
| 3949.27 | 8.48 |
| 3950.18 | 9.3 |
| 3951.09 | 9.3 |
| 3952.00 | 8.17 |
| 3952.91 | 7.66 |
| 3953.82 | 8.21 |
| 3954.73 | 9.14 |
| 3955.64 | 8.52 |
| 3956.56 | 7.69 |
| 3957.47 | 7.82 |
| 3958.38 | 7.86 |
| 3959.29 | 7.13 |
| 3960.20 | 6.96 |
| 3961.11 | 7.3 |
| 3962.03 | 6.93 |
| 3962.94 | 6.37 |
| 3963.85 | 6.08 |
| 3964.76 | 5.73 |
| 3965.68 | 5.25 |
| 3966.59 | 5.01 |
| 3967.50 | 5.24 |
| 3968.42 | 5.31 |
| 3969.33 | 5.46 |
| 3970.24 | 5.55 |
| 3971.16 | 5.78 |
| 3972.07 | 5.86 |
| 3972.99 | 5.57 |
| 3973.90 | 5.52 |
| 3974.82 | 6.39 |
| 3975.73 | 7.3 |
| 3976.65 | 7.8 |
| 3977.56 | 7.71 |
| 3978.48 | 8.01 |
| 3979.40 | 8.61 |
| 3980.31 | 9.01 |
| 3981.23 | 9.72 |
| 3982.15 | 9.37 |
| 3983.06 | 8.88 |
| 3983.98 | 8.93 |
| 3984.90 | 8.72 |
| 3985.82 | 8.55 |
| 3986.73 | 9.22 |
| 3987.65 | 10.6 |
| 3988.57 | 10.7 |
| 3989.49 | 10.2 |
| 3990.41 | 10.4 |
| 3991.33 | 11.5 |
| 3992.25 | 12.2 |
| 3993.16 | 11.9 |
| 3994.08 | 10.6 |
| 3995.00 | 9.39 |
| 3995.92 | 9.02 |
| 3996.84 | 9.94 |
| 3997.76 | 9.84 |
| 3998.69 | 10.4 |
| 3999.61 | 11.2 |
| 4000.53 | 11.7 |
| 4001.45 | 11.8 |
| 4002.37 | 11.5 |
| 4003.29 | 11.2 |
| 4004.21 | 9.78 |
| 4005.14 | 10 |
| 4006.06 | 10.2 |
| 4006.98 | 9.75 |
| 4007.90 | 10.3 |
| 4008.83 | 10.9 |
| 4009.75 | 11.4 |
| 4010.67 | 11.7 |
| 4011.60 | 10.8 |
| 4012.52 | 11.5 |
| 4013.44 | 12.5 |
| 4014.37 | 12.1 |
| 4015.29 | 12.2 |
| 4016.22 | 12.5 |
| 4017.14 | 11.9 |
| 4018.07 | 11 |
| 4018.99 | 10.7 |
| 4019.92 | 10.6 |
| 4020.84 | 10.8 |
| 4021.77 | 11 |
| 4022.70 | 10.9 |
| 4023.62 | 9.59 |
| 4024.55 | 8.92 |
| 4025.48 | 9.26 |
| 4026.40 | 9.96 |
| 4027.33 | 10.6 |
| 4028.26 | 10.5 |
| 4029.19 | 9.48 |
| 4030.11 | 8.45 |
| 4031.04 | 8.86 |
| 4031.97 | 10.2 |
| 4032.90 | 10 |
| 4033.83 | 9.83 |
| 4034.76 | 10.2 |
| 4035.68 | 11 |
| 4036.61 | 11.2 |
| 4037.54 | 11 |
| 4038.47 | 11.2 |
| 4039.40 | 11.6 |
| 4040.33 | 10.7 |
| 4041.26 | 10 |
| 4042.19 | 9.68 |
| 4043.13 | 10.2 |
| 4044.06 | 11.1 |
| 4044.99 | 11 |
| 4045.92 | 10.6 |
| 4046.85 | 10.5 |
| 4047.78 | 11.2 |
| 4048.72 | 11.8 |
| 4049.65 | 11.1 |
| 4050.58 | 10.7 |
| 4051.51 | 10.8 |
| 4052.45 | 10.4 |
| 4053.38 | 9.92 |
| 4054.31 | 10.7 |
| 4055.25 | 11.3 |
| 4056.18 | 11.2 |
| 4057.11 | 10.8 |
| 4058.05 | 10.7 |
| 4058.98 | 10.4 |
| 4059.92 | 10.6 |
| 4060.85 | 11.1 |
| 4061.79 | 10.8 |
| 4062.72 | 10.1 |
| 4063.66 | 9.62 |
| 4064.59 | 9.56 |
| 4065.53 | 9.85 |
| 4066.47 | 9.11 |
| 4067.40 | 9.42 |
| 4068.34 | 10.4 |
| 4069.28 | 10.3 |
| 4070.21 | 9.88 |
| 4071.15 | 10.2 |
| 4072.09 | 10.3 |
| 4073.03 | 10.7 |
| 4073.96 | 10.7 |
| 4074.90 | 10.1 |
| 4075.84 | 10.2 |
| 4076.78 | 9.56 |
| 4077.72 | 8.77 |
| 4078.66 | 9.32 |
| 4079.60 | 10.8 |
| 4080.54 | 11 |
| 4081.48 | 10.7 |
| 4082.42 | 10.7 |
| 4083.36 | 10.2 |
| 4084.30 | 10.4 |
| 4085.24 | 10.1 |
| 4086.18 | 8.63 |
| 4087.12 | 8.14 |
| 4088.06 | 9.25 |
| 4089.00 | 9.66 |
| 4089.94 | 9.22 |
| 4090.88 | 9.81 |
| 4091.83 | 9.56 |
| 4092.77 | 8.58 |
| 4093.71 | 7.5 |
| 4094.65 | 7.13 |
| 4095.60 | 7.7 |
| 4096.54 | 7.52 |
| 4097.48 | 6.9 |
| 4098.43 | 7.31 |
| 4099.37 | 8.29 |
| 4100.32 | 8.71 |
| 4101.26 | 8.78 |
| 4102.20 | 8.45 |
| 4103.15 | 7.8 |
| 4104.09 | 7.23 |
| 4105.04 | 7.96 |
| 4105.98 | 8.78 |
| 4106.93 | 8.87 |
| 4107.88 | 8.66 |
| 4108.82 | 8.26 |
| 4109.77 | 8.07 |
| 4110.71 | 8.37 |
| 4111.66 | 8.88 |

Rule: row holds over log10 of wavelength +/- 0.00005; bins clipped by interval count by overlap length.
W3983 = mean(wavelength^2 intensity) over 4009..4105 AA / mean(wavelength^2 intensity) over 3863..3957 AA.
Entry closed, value 1.4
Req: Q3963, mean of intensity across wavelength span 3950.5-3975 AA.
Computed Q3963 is 6.75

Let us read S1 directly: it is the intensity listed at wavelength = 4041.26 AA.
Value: 10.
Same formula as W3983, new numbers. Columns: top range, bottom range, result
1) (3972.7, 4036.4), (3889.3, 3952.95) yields 1.30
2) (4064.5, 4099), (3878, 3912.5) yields 1.39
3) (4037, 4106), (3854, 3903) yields 1.41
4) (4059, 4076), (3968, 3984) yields 1.47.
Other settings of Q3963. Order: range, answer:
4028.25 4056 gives 10.5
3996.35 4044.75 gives 10.6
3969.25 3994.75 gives 8.63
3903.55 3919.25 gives 8.9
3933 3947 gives 7.48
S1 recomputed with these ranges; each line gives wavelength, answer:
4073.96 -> 10.7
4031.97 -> 10.2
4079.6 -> 10.8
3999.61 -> 11.2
